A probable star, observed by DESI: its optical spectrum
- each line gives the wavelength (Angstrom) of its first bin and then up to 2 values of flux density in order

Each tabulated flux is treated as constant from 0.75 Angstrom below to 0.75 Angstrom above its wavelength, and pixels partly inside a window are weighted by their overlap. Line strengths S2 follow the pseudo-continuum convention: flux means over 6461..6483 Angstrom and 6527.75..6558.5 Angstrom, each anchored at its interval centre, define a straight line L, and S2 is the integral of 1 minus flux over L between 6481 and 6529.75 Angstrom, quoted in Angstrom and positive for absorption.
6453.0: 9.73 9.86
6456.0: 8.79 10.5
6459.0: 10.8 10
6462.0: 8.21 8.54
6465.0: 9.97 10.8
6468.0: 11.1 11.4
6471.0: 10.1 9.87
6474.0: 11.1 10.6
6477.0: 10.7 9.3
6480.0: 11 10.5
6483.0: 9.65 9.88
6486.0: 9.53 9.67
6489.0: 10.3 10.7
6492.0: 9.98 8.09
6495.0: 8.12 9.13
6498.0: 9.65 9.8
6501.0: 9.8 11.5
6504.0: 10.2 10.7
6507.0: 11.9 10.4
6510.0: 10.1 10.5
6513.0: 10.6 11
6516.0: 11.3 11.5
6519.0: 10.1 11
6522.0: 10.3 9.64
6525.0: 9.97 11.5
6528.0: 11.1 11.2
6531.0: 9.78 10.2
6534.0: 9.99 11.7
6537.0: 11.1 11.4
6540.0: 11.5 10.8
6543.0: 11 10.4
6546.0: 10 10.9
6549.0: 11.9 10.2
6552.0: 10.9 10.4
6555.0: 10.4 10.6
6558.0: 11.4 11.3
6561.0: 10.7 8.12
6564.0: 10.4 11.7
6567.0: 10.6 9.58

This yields 0.99 Angstrom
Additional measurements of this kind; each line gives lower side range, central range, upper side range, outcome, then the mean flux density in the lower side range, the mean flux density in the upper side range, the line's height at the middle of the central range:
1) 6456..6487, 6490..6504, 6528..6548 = 1.0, 10.1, 10.8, 10.4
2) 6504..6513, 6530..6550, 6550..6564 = -0.6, 10.7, 10.4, 10.5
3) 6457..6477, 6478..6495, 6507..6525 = 1.0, 10.2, 10.6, 10.4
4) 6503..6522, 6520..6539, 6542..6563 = 0.1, 10.8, 10.6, 10.7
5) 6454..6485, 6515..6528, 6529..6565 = -0.2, 10.1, 10.7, 10.5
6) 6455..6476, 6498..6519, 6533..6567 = -0.4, 10.1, 10.8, 10.4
